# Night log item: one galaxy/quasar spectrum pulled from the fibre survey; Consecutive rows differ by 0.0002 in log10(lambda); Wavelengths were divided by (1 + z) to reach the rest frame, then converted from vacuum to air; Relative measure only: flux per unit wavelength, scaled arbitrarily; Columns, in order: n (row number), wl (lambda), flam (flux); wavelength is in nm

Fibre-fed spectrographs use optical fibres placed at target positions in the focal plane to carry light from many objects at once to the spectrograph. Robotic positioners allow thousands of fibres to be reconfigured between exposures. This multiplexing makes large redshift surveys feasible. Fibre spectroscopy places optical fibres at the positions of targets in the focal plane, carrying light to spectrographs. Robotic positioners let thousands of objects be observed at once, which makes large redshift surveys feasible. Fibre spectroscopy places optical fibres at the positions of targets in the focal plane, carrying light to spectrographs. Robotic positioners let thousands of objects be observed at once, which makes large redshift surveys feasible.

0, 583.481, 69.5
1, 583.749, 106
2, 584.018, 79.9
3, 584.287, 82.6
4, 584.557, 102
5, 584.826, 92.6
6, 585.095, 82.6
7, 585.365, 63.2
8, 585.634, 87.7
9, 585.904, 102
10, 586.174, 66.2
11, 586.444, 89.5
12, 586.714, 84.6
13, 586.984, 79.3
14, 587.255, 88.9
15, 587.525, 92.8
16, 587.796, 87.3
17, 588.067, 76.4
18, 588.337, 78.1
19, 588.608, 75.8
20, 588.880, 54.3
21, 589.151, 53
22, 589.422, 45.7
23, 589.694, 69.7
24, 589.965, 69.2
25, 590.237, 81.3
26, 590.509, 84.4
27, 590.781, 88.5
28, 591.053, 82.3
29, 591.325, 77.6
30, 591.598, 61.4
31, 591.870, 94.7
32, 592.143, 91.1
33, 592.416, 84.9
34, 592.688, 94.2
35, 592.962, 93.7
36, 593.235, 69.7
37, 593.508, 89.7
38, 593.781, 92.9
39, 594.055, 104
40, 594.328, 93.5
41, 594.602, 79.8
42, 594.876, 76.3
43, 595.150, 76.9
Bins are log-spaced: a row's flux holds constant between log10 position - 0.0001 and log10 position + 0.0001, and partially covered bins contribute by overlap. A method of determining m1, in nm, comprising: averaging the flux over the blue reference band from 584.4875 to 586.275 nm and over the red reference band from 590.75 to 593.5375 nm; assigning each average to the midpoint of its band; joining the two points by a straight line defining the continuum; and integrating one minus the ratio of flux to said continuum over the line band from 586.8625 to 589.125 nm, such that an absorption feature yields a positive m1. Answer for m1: 0.18 nm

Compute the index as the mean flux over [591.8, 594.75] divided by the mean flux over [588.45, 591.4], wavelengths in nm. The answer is 1.26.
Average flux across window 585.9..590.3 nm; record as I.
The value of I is 75.2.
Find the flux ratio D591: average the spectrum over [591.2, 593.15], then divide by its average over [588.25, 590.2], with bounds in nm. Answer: 1.32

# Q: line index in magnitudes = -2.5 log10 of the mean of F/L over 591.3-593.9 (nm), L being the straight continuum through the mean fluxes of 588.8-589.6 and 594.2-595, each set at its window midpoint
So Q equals -0.192 mag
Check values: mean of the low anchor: 51.8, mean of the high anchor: 83.2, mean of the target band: 85.3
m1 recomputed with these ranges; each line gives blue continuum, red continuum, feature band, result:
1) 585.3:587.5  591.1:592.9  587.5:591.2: 0.46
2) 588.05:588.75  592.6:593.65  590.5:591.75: 0.06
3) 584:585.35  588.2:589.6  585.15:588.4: -0.42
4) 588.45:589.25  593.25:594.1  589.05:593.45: -0.09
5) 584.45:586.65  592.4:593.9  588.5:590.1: 0.47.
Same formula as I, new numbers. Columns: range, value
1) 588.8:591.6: 70.5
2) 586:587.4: 82.4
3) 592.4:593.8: 87.3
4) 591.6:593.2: 87.8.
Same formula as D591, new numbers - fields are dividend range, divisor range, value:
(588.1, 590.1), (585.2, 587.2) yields 0.78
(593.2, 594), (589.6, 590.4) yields 1.19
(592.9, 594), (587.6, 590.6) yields 1.24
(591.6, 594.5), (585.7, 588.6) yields 1.06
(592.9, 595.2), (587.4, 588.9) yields 1.09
